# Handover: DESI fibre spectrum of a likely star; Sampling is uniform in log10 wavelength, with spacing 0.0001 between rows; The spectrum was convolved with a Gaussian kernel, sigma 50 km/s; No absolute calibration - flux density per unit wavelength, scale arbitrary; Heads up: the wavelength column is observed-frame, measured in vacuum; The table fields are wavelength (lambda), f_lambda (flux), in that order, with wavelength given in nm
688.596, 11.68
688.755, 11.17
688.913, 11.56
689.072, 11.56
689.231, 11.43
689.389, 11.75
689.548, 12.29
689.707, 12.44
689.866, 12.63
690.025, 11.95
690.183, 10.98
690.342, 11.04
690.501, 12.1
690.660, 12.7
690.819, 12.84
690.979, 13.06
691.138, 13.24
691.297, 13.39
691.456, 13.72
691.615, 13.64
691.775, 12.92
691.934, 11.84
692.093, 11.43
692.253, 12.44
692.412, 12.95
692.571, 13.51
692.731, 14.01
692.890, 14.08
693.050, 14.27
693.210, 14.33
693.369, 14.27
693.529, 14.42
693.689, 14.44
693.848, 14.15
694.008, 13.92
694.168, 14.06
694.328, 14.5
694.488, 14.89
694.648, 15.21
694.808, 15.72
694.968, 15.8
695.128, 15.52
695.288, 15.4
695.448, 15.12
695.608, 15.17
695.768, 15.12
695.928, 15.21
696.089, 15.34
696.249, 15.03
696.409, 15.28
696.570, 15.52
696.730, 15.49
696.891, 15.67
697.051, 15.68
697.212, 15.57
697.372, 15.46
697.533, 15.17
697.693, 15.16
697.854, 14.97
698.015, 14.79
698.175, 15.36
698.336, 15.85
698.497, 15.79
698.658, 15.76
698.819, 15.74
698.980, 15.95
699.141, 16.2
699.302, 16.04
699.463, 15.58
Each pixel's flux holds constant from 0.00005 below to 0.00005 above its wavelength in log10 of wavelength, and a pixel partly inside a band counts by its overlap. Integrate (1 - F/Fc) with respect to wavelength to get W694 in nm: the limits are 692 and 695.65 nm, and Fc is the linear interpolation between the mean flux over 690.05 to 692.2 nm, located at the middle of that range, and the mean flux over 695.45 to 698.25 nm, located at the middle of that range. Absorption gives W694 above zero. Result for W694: -0.13 nm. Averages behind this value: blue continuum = 12.5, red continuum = 15.3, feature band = 14.3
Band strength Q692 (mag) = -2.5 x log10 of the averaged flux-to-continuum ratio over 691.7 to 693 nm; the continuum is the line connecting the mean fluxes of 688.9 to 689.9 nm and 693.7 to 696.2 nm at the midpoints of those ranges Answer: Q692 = 0.05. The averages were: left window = 11.9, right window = 15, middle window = 12.9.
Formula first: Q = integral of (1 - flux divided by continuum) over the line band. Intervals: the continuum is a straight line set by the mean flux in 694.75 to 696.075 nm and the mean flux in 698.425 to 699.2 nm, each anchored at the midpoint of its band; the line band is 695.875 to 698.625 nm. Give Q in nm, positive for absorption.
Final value 0.05 nm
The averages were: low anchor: 15.4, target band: 15.4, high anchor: 15.9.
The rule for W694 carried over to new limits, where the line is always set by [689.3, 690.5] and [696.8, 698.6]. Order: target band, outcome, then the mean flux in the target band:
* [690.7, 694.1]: -0.12 nm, 13.5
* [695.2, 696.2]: -0.05 nm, 15.2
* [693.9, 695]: -0.07 nm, 14.8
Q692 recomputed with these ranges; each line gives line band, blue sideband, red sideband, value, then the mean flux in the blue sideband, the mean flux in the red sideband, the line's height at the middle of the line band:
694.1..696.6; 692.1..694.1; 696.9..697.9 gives -0.04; 13.8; 15.4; 14.6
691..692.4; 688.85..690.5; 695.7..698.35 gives -0.01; 11.8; 15.3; 12.8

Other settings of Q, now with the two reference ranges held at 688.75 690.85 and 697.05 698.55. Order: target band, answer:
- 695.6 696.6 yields -0.04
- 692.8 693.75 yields -0.06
